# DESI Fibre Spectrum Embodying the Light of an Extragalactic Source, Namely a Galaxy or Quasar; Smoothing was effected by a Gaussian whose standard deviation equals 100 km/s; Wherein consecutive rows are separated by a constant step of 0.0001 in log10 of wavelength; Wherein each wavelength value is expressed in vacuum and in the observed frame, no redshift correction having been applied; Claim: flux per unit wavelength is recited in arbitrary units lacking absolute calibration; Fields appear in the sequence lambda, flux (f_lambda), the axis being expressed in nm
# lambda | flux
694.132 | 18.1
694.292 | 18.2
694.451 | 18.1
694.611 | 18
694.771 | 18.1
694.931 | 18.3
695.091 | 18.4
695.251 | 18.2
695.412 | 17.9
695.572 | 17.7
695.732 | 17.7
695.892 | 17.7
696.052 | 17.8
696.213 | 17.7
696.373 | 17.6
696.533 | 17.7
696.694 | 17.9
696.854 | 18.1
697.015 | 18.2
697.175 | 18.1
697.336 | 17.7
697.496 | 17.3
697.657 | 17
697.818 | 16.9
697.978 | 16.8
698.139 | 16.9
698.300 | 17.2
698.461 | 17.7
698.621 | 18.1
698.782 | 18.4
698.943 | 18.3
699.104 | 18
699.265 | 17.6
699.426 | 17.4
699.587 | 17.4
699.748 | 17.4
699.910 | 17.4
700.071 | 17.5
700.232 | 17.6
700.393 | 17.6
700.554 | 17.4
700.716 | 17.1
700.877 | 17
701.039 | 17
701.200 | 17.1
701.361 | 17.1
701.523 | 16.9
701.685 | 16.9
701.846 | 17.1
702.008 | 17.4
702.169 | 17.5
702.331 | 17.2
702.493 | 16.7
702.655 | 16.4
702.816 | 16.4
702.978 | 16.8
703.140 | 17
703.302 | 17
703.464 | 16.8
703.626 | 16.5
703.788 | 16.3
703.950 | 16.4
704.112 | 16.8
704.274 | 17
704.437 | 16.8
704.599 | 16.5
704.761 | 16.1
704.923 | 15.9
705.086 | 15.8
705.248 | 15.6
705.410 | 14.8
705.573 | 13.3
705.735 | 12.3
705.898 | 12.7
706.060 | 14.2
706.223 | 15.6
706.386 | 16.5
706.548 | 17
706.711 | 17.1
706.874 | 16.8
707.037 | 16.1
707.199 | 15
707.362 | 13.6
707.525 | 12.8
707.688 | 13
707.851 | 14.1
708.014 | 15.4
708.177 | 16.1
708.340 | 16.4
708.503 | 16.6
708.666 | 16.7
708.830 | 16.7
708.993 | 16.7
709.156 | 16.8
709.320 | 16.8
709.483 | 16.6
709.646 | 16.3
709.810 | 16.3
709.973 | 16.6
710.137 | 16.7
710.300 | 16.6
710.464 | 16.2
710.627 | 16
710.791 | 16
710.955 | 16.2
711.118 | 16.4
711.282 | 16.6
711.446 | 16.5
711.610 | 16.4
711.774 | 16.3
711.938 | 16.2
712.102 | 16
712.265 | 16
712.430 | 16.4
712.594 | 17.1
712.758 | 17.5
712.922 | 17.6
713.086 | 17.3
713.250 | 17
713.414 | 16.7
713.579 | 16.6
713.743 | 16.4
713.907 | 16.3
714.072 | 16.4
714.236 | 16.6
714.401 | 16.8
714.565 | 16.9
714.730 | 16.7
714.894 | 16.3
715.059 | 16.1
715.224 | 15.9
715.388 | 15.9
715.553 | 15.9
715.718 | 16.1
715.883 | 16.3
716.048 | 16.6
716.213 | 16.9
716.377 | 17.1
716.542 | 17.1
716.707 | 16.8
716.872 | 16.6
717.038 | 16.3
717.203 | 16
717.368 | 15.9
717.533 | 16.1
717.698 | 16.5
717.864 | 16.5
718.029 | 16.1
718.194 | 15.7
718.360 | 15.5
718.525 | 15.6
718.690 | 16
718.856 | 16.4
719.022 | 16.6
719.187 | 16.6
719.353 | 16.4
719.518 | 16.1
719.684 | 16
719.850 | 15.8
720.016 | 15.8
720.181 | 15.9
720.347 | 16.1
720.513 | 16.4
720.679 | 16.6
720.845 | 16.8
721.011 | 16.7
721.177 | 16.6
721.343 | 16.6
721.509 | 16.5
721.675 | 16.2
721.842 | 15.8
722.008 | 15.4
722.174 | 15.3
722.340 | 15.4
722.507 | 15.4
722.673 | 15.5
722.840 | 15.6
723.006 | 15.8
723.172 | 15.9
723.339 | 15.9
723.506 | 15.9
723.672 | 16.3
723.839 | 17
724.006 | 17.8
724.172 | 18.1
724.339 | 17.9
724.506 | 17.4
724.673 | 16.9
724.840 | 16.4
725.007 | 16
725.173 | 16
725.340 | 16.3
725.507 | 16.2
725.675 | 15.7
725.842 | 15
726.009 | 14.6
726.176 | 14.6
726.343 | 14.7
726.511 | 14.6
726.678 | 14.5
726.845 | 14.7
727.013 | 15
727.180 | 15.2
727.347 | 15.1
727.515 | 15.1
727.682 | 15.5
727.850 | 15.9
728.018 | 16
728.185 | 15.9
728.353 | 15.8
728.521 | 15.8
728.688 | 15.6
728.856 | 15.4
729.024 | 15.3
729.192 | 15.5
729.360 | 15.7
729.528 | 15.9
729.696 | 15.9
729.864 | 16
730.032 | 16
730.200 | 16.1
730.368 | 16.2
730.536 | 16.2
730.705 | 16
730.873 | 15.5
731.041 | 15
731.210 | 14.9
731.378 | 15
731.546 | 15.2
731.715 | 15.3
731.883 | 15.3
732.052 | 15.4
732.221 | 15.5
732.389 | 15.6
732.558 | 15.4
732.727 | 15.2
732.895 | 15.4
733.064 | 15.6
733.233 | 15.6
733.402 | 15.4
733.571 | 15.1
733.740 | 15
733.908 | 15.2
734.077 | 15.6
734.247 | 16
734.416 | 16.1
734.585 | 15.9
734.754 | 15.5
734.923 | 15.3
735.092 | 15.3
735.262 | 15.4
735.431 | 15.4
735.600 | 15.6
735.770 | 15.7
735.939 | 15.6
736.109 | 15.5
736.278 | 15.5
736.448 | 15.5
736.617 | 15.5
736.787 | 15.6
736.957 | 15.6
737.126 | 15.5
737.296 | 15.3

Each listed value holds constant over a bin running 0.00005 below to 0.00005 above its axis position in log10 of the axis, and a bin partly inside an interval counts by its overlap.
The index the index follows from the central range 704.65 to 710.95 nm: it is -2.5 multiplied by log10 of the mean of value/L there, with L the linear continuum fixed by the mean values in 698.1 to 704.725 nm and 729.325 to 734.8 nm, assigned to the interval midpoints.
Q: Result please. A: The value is 0.079 mag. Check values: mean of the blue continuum 17.2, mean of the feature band 15.6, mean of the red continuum 15.6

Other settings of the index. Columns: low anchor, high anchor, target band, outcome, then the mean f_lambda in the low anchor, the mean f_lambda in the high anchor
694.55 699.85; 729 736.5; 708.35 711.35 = 0.03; 17.7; 15.5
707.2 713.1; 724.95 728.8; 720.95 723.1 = -0.02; 16.1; 15.4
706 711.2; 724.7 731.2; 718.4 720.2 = -0.03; 15.9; 15.6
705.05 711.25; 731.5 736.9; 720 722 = -0.05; 15.7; 15.5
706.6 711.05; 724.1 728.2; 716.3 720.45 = -0.03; 15.9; 15.7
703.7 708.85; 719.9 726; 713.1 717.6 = -0.04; 15.5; 16.2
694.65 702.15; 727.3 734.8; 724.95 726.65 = 0.04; 17.6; 15.6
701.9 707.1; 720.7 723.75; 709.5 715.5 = -0.03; 16.1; 16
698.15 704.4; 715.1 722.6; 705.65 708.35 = 0.13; 17.2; 16.2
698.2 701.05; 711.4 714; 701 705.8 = 0.06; 17.6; 16.6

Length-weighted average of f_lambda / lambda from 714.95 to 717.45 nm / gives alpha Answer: 16.4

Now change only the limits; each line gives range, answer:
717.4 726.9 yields 16.1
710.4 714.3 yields 16.5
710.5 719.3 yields 16.4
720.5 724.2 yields 16.2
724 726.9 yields 15.9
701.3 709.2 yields 16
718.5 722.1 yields 16.2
